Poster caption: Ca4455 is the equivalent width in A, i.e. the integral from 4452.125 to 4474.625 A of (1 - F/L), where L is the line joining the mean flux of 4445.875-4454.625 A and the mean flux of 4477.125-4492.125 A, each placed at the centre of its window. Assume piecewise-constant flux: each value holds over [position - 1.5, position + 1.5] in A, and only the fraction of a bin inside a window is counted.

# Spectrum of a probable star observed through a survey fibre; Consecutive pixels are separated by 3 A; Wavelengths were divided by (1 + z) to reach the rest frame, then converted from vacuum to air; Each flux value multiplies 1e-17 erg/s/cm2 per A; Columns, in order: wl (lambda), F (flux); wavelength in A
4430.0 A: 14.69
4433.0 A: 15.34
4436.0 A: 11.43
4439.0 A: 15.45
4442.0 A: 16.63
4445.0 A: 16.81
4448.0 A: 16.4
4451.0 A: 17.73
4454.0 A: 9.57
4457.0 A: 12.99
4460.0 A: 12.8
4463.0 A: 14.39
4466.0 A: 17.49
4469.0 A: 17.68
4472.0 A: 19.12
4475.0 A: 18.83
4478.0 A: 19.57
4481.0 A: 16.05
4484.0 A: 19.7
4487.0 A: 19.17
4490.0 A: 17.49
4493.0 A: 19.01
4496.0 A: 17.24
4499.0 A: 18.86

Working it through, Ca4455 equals 1.9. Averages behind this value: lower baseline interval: 15.2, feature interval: 15.1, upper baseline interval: 18.4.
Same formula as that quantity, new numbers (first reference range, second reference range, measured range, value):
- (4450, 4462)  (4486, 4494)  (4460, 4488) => -3.0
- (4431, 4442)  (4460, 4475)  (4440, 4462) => 1.1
